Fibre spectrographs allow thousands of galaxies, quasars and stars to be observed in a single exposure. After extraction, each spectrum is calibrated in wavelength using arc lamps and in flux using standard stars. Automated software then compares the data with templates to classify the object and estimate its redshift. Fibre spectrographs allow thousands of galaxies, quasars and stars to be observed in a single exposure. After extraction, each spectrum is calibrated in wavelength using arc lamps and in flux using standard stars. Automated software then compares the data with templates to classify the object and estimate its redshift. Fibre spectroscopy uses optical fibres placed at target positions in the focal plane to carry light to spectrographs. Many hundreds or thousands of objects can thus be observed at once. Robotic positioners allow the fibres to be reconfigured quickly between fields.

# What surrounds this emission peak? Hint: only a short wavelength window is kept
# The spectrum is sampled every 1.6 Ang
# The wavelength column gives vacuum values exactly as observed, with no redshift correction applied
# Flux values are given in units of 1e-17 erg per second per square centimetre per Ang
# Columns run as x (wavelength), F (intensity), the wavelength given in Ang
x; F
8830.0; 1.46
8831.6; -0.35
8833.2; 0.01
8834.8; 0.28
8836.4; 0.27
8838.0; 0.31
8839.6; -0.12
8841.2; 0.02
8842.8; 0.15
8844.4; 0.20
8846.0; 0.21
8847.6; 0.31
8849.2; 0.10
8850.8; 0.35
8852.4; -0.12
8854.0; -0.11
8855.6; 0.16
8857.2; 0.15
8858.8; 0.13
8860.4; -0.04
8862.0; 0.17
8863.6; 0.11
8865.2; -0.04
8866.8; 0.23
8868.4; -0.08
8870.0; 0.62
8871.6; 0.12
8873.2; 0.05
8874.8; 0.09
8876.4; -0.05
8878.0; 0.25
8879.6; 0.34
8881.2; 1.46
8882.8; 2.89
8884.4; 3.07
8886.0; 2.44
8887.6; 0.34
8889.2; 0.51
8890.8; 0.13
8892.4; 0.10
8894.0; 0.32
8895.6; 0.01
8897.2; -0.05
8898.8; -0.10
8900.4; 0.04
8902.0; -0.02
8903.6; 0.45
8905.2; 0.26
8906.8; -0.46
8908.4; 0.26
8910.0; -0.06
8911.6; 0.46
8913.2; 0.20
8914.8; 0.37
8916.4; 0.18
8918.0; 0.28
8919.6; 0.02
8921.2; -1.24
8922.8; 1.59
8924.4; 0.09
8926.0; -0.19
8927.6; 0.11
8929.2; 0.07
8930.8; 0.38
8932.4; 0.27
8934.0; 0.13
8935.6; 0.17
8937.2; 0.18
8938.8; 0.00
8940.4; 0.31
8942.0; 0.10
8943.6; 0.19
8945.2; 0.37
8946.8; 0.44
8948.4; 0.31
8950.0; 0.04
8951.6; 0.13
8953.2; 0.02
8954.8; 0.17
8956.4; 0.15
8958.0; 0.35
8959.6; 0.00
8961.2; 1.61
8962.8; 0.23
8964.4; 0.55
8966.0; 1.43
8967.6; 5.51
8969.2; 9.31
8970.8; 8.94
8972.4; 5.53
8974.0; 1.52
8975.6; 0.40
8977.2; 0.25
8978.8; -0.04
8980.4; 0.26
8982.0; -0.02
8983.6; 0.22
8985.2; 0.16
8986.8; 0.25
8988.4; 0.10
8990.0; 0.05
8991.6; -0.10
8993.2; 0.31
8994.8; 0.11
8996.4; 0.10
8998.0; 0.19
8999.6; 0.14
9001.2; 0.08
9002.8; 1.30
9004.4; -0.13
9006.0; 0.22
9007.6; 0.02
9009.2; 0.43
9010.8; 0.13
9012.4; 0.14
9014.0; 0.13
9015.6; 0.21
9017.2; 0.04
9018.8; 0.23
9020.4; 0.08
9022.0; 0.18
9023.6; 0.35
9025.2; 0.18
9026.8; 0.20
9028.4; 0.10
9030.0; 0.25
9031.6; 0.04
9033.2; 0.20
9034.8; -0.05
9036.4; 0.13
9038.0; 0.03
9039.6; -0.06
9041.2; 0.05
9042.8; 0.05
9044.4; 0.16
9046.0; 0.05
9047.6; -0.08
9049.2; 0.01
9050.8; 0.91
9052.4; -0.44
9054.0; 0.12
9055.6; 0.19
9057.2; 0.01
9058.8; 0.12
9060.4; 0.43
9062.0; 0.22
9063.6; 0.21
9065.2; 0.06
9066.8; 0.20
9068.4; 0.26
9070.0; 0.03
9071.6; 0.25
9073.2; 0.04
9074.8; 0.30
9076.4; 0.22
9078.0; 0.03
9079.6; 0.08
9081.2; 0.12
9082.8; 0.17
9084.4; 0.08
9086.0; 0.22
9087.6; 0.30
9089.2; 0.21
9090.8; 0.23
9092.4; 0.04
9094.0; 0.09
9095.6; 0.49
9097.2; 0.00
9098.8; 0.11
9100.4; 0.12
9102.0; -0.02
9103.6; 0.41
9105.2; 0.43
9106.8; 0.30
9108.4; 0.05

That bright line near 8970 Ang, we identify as [O III] 5007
